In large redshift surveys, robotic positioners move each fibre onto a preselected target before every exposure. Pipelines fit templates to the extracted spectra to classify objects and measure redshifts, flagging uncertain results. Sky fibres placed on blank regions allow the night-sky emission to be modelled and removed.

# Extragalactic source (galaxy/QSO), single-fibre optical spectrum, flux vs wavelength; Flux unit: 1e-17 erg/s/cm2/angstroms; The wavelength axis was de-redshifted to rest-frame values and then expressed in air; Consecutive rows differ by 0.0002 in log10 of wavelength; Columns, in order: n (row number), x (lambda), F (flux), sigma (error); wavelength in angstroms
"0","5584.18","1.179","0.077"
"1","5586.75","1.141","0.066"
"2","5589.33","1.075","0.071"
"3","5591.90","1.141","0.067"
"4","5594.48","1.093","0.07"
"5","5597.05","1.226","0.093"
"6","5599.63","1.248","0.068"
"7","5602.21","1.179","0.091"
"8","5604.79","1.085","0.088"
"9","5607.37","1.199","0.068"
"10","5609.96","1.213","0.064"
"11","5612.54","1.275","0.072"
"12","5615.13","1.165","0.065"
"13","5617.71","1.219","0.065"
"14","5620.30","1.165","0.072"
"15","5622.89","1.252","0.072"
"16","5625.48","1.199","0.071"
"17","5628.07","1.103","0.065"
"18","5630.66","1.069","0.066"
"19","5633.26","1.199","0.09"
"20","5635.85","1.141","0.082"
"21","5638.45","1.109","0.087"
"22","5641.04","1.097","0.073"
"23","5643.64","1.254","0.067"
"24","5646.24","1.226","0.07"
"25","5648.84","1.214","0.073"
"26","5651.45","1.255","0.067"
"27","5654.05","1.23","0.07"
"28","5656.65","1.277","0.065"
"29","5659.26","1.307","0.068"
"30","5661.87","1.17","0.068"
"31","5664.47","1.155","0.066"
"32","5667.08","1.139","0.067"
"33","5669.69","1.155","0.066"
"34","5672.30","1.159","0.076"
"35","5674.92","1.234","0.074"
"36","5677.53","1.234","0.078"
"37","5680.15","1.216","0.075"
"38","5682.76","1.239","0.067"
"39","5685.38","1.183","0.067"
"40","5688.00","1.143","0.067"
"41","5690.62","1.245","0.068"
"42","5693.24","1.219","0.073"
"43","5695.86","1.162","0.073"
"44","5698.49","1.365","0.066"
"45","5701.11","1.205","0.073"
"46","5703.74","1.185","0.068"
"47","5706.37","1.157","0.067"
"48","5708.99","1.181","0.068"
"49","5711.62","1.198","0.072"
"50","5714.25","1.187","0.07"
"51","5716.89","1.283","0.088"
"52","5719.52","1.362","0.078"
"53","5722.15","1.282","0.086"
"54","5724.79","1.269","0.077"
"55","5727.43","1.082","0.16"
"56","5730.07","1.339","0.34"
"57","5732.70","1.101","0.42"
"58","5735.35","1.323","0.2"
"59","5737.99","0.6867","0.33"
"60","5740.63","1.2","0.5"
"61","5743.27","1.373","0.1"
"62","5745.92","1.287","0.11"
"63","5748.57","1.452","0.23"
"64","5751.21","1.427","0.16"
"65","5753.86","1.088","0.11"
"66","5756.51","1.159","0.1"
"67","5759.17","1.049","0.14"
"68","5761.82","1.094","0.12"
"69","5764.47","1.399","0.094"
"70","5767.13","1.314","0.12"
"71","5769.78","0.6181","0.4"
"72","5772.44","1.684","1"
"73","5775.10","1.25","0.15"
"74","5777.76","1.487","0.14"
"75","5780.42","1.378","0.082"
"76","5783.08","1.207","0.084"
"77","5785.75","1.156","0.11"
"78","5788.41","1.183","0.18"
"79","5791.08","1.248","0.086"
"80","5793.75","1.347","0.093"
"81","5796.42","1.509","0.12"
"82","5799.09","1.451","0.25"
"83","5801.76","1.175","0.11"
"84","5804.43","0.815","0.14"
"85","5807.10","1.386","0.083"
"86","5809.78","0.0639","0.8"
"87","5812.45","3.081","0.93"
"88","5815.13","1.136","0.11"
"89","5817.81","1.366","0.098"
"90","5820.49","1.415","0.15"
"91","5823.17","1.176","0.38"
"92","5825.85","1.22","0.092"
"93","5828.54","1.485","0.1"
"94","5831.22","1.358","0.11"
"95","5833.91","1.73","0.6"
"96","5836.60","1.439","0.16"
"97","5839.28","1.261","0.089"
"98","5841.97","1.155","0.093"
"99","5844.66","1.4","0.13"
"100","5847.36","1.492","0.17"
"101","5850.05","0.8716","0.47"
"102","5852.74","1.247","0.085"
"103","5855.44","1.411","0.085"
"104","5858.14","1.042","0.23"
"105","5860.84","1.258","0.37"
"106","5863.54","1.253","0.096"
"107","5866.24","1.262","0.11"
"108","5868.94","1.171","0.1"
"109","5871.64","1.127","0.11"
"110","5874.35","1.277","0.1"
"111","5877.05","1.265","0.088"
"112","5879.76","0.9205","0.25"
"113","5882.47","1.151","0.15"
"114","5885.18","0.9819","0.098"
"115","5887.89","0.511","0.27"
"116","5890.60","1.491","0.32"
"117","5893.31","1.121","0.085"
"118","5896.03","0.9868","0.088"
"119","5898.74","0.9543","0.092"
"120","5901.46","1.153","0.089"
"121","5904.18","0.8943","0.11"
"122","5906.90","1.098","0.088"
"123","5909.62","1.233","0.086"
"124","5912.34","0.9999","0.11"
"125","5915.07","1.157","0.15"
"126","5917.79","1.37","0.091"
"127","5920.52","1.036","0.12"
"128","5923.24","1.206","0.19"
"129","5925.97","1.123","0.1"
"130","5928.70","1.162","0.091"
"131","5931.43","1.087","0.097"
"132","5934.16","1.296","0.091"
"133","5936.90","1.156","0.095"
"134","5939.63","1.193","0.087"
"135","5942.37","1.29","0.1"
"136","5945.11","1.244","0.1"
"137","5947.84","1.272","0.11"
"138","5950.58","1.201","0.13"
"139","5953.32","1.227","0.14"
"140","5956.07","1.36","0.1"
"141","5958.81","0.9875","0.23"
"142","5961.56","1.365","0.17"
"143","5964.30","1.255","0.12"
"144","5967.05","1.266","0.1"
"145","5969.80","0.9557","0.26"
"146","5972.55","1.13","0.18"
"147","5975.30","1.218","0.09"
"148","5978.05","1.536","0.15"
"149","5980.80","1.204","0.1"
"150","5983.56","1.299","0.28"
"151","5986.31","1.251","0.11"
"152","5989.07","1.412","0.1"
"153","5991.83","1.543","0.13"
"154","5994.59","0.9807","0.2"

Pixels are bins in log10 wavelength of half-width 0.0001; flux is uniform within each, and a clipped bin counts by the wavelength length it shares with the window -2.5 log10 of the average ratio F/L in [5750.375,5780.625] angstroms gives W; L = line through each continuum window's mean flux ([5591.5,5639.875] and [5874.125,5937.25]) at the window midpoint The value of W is -0.09 mag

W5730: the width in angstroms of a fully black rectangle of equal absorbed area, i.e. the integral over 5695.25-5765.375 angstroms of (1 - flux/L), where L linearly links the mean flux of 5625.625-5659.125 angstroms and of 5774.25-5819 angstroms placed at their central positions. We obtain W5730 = 2.1 angstroms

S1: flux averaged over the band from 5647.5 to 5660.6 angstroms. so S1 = 1.26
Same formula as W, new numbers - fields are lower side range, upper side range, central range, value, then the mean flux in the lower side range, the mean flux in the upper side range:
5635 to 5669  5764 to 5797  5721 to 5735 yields 0.024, 1.2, 1.28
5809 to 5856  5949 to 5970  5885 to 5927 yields 0.177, 1.36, 1.22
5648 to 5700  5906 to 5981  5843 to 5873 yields -0.021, 1.21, 1.2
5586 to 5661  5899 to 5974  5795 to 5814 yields -0.151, 1.18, 1.17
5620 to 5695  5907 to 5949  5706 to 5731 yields -0.039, 1.19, 1.19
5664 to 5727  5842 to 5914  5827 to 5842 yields -0.227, 1.21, 1.14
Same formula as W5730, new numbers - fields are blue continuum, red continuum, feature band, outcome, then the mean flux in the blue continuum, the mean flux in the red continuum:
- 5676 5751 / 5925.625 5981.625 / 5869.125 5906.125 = 4.6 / 1.22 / 1.22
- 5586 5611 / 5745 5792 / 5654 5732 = -0.6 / 1.16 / 1.25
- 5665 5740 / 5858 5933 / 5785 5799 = -1.8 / 1.2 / 1.12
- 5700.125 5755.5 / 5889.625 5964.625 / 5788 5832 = -4.4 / 1.22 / 1.17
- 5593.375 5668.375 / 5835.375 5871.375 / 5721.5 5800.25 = -1.6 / 1.19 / 1.25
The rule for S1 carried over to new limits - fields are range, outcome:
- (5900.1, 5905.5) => 1.02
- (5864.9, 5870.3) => 1.22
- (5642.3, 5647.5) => 1.24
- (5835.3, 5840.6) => 1.35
